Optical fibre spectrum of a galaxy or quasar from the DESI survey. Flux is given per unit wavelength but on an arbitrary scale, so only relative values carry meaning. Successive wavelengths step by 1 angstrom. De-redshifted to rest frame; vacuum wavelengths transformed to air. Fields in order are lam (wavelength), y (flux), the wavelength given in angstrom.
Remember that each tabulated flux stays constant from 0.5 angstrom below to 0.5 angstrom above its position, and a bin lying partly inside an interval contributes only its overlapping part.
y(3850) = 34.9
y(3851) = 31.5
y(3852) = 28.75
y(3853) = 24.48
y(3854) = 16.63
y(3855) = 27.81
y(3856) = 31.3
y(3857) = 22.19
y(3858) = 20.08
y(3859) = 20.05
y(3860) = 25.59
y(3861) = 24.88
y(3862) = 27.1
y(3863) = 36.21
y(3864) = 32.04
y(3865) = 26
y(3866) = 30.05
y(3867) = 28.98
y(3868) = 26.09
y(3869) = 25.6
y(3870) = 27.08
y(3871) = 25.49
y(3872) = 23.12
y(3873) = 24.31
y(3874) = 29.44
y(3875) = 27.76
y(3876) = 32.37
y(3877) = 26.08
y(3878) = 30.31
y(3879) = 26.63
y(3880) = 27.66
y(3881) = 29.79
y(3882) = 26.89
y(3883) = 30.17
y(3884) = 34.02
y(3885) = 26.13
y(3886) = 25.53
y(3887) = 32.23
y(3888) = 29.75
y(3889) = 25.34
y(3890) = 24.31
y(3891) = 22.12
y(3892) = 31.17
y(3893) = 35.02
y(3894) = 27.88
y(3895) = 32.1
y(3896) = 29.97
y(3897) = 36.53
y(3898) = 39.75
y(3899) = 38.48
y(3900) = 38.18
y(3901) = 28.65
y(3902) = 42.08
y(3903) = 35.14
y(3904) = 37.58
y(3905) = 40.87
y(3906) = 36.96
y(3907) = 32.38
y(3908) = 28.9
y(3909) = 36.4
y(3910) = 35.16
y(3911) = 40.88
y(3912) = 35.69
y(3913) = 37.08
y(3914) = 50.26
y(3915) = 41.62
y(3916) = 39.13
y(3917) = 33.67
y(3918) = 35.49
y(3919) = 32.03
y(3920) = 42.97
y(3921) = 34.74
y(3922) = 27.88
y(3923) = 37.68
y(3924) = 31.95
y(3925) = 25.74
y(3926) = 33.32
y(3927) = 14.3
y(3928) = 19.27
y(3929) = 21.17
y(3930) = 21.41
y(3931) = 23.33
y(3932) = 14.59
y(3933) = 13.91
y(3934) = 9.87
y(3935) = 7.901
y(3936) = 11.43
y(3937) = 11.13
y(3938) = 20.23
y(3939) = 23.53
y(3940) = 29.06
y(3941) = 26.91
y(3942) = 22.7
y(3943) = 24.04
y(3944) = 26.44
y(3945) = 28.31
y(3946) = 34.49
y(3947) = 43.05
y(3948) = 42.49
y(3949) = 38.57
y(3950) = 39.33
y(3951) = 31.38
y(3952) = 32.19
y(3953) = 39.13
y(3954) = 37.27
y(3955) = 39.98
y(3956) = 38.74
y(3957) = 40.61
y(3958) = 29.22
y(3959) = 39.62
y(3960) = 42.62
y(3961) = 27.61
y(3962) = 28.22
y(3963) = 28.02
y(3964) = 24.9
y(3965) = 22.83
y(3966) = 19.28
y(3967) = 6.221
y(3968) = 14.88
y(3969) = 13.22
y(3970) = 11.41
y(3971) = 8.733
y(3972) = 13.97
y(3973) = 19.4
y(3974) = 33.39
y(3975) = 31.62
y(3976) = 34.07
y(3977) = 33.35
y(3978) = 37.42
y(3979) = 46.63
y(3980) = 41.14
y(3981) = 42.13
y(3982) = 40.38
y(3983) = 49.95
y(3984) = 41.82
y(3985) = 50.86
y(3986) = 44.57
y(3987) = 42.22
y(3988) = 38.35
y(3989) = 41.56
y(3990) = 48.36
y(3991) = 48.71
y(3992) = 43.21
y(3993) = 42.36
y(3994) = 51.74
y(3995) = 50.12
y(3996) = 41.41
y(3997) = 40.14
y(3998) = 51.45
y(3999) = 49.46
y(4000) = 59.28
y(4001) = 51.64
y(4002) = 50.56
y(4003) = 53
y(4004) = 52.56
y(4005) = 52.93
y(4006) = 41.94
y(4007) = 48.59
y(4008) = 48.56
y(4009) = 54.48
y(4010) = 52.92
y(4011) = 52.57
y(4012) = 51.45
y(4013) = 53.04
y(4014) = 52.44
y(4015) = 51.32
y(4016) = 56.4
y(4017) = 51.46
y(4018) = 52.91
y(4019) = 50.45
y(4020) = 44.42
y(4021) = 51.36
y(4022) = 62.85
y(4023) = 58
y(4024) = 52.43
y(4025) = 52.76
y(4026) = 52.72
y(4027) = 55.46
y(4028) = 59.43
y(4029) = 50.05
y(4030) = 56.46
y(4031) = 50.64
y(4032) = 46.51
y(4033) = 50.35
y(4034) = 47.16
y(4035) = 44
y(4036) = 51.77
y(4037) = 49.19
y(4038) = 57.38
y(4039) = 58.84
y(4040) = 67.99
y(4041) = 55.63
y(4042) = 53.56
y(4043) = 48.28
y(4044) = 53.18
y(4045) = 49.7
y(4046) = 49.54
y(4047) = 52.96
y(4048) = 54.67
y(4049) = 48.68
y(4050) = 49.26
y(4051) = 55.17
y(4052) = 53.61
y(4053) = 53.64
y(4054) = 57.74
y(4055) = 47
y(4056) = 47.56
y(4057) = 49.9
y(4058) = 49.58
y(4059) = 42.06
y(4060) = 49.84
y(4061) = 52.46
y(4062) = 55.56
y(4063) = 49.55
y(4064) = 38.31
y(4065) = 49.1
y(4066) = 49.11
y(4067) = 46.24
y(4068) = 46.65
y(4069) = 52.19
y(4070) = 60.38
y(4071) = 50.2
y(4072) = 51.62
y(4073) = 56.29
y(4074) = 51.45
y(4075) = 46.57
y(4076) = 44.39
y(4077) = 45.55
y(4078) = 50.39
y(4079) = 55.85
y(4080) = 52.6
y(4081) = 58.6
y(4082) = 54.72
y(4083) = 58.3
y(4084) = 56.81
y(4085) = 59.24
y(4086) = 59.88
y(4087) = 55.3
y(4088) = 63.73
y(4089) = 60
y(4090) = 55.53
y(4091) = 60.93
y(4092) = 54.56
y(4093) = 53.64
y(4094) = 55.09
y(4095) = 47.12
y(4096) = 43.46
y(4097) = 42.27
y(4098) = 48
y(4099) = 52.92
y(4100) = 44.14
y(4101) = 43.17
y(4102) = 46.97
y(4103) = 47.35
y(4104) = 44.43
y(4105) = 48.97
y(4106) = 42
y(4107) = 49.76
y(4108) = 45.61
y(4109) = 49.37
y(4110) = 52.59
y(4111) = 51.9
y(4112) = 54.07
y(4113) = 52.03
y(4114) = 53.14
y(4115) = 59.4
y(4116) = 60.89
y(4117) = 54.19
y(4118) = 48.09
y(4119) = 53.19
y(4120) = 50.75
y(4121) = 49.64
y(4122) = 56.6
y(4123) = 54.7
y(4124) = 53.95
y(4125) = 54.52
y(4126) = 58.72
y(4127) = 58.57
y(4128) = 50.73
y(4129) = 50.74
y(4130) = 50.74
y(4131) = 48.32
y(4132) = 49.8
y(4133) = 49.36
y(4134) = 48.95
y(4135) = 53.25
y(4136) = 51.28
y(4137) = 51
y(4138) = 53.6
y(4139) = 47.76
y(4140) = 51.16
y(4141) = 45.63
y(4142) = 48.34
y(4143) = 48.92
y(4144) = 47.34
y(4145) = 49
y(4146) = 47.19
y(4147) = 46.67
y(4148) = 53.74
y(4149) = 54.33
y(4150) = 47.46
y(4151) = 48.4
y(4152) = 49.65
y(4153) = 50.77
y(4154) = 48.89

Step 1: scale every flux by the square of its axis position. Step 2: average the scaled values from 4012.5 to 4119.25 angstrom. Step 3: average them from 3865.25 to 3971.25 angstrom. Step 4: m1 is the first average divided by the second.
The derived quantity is 1.91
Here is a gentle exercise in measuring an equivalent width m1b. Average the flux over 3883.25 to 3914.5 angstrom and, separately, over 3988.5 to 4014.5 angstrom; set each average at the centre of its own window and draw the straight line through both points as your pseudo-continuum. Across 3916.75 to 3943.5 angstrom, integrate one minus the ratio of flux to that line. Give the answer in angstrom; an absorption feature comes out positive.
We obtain 9.9 angstrom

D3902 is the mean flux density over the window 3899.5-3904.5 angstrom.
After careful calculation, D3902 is 36.3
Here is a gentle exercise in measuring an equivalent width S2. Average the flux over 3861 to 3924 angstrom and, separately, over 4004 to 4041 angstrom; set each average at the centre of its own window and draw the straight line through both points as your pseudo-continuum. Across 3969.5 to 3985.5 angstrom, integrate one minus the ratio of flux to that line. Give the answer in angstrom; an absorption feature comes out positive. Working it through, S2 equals 4.3 angstrom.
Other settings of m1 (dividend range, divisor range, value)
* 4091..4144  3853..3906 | 1.95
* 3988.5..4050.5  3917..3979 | 1.95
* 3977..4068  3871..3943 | 1.81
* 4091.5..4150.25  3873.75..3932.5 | 1.78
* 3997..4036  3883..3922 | 1.60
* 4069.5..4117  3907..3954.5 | 1.91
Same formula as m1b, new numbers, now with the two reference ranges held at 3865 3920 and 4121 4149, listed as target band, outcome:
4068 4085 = -2.3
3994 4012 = -4.2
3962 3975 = 6.5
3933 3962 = 5.5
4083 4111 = -1.9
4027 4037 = -1.8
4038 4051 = -2.9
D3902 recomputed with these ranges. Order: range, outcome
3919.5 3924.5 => 35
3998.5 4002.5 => 52.7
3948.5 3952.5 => 35.4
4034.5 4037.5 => 48.3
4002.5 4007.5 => 49.8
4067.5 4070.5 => 53.1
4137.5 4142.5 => 49.3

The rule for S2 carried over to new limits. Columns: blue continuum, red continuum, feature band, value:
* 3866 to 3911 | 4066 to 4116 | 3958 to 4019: 1.70 angstrom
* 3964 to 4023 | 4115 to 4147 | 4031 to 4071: -4.41 angstrom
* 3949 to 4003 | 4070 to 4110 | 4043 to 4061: -1.65 angstrom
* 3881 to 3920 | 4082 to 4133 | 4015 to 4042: -4.78 angstrom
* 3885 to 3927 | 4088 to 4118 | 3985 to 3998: -1.14 angstrom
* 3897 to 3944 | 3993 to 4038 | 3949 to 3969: 4.04 angstrom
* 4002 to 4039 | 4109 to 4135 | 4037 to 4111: 1.34 angstrom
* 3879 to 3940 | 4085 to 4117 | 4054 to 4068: -0.40 angstrom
